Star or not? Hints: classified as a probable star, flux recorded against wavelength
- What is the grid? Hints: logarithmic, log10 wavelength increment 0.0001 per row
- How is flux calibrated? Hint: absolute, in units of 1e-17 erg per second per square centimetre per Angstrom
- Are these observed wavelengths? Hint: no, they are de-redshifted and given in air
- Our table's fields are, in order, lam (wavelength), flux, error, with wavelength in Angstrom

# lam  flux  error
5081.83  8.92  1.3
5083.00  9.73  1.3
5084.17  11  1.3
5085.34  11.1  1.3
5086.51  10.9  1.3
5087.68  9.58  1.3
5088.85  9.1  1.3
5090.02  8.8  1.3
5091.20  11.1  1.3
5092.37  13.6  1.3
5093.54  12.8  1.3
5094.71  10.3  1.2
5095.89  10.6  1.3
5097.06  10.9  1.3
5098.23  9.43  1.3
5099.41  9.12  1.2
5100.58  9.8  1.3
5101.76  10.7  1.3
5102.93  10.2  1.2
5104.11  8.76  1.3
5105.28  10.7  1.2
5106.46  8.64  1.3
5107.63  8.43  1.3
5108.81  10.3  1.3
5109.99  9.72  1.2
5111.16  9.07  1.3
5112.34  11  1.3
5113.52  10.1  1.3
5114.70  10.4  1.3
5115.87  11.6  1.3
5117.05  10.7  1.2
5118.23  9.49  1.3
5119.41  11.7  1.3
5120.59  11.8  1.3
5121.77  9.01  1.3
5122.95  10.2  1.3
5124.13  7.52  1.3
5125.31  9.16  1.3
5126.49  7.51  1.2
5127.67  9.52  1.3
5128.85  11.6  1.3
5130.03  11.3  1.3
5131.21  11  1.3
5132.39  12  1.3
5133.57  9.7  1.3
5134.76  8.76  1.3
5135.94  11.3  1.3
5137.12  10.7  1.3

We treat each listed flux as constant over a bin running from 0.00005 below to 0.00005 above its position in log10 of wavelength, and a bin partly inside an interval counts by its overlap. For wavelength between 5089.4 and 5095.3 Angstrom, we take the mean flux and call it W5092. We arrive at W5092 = 11.3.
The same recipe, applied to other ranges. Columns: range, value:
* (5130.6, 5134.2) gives 10.9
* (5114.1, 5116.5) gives 11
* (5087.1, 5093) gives 10.5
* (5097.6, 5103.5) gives 9.86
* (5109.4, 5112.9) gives 9.93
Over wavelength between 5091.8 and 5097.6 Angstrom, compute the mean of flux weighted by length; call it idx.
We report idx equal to 11.6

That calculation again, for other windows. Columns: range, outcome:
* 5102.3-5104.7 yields 9.53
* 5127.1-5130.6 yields 10.8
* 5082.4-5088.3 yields 10.5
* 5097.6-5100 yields 9.32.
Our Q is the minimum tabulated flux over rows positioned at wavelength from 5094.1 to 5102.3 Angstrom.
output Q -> 9.12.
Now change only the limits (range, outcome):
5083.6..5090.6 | 8.8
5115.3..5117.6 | 10.7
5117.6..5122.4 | 9.01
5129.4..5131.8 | 11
